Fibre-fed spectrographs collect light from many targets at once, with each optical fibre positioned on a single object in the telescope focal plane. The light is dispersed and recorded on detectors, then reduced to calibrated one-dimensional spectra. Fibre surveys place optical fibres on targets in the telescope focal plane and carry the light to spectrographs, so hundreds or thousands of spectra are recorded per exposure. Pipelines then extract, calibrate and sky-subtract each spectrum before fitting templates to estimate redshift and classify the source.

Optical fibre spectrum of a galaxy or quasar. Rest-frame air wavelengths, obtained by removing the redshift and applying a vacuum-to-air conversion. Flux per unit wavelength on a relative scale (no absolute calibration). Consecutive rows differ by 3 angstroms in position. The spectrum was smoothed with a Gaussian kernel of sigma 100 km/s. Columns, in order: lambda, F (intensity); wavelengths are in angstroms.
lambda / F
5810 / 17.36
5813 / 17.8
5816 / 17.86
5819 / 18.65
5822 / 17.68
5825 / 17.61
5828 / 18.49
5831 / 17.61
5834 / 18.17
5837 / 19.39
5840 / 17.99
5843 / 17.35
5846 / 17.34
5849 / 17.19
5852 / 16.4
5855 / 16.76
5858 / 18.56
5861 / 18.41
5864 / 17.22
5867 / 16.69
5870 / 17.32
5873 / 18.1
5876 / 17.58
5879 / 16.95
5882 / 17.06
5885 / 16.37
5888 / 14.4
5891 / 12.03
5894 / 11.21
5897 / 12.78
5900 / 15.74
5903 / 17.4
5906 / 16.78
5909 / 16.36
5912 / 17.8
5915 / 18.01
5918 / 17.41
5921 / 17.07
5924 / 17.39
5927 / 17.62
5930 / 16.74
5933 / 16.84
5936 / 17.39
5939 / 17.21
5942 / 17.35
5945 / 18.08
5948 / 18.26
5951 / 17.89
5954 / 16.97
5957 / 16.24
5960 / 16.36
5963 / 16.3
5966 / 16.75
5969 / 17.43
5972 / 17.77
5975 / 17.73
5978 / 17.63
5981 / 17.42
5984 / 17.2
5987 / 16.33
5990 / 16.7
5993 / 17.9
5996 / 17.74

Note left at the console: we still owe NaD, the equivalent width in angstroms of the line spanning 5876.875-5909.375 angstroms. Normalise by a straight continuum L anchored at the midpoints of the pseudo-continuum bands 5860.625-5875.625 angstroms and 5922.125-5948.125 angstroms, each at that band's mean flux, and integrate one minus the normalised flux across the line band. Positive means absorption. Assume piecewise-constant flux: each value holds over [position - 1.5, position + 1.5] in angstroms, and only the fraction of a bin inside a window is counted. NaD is 4.2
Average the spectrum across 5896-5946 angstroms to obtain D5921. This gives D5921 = 17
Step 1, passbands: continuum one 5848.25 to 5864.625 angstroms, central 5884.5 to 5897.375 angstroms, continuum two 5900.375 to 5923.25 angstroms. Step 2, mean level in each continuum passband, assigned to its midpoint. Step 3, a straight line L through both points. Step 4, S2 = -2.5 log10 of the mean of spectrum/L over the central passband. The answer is 0.30 mag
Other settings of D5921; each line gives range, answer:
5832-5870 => 17.6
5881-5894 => 14.5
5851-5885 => 17.3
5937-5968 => 17.1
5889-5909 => 14.5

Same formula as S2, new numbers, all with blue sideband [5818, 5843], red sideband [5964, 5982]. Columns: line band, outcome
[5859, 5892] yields 0.08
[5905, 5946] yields 0.02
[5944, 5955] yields -0.02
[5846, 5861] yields 0.04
